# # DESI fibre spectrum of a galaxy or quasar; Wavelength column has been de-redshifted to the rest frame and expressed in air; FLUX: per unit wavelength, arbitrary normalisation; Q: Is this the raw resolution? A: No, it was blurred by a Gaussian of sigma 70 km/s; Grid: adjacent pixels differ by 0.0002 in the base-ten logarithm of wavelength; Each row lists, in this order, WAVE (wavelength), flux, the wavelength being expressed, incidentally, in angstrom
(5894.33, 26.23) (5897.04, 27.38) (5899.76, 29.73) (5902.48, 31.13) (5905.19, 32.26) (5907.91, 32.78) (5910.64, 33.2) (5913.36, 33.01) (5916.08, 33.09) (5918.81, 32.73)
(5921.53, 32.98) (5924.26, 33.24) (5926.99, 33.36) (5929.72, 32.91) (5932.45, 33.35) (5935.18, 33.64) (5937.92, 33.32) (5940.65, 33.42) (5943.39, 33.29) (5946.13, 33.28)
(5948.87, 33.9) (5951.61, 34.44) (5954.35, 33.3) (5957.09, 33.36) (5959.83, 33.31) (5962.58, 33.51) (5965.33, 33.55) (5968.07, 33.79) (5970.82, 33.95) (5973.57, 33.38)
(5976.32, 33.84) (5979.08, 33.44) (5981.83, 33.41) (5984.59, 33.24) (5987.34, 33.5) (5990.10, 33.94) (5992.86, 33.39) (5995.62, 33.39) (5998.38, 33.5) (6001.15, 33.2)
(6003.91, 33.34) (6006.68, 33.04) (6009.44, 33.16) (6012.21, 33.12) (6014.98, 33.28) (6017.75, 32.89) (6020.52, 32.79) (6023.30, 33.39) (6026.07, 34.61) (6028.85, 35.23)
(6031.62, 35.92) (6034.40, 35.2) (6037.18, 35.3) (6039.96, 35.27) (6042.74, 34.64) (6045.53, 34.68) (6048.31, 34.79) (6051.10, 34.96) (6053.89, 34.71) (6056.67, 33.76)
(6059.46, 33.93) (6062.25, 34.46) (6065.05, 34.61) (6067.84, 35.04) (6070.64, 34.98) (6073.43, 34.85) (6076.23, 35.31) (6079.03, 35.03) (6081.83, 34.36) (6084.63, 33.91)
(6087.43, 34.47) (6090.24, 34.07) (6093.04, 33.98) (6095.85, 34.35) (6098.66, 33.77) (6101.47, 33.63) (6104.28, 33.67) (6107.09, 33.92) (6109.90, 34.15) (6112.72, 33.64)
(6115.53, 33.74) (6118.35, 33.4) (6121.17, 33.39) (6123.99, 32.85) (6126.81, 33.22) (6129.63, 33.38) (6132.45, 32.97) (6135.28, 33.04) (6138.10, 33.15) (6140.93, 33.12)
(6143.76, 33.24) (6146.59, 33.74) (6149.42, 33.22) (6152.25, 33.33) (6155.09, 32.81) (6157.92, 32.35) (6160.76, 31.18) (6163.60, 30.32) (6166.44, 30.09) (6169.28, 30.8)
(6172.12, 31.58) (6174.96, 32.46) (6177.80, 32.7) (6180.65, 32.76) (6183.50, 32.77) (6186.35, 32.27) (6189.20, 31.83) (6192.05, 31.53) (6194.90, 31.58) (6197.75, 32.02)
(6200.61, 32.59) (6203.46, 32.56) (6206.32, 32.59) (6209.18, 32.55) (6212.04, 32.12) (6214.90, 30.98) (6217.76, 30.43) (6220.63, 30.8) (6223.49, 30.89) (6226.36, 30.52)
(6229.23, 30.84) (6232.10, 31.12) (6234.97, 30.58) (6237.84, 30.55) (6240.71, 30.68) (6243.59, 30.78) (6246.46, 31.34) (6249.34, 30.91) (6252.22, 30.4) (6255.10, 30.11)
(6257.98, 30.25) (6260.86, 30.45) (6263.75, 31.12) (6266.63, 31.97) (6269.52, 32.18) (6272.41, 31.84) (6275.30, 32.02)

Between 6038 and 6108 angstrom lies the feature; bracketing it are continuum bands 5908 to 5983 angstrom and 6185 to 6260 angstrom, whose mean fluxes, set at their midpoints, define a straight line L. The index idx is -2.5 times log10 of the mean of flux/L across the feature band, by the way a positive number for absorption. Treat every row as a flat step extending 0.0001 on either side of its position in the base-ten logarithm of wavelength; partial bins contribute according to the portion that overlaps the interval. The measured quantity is -0.07 mag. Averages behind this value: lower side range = 33.4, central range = 34.5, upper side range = 31.3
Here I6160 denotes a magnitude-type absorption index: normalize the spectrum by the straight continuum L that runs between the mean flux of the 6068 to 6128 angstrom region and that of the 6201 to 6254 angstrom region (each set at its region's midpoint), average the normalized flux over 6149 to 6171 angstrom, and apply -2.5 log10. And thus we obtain 0.033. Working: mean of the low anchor 34.1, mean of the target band 31.7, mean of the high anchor 31.2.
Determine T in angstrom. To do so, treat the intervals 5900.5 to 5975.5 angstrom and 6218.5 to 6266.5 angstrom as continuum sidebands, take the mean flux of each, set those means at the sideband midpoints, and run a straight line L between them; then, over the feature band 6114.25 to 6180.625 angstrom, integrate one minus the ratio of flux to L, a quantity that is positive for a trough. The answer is -2.3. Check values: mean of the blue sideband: 33.2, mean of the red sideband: 30.7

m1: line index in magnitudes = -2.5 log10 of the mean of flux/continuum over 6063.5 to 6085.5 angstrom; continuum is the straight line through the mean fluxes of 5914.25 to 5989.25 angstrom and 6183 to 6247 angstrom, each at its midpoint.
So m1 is -0.07 mag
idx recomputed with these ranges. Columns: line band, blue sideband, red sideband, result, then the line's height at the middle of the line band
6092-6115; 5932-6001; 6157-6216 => -0.04 mag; 32.5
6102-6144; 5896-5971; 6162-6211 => -0.04 mag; 32.2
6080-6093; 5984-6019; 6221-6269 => -0.06 mag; 32.4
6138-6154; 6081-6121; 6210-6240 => -0.02 mag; 32.8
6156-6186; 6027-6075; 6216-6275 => 0.02 mag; 32.4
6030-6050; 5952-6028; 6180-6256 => -0.07 mag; 33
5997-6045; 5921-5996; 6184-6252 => -0.03 mag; 33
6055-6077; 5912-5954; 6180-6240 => -0.07 mag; 32.5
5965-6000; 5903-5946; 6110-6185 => -0.02 mag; 33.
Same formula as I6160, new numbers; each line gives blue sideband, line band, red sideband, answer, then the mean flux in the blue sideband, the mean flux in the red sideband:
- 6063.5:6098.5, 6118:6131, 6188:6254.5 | 0.01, 34.5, 31.3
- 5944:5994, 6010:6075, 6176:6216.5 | -0.04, 33.6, 32.2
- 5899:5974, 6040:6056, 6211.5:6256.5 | -0.08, 33.1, 30.8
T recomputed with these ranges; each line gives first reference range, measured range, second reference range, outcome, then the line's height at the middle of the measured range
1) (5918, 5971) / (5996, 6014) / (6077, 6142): 0.2 angstrom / 33.5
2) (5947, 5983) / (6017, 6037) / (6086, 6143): -0.5 angstrom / 33.6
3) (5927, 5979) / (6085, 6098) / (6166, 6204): -0.6 angstrom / 32.6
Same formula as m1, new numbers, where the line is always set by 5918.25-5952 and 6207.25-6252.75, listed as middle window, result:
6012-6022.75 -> -0.01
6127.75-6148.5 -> -0.05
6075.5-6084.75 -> -0.08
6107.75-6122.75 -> -0.06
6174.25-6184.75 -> -0.04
